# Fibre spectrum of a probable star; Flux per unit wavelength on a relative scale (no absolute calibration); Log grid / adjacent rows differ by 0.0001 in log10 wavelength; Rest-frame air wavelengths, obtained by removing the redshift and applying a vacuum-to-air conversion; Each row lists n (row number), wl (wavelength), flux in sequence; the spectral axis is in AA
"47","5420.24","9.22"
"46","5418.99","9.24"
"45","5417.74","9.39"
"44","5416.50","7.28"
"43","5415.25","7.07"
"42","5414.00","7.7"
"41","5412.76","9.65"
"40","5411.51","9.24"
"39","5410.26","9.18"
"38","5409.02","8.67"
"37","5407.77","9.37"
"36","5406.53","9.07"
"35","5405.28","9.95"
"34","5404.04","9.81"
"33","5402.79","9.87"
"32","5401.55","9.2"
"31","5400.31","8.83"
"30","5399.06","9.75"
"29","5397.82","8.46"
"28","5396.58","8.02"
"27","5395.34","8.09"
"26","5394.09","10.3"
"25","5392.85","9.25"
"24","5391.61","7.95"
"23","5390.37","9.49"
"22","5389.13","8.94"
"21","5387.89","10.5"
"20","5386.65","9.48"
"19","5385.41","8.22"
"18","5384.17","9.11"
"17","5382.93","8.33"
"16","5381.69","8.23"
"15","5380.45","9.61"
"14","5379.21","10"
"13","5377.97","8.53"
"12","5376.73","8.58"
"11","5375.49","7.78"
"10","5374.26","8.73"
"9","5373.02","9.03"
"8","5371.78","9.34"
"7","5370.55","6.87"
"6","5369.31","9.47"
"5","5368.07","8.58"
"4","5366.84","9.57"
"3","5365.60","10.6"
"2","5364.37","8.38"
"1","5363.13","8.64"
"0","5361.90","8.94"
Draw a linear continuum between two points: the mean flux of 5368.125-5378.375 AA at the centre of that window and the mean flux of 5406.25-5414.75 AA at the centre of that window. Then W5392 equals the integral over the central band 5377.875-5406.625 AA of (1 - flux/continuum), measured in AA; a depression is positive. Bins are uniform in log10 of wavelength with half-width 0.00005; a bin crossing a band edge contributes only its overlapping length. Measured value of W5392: -1.3 AA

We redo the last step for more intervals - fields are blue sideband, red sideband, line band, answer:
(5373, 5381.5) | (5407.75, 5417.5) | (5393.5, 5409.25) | -1.1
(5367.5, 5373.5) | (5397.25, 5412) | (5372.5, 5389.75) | -0.2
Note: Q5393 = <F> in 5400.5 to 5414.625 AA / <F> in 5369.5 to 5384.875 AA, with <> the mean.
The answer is 1.1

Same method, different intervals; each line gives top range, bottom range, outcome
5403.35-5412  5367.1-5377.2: 1.09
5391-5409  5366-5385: 1.04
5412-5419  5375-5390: 0.93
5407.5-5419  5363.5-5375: 0.97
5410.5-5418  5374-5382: 0.95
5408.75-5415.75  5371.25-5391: 0.96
